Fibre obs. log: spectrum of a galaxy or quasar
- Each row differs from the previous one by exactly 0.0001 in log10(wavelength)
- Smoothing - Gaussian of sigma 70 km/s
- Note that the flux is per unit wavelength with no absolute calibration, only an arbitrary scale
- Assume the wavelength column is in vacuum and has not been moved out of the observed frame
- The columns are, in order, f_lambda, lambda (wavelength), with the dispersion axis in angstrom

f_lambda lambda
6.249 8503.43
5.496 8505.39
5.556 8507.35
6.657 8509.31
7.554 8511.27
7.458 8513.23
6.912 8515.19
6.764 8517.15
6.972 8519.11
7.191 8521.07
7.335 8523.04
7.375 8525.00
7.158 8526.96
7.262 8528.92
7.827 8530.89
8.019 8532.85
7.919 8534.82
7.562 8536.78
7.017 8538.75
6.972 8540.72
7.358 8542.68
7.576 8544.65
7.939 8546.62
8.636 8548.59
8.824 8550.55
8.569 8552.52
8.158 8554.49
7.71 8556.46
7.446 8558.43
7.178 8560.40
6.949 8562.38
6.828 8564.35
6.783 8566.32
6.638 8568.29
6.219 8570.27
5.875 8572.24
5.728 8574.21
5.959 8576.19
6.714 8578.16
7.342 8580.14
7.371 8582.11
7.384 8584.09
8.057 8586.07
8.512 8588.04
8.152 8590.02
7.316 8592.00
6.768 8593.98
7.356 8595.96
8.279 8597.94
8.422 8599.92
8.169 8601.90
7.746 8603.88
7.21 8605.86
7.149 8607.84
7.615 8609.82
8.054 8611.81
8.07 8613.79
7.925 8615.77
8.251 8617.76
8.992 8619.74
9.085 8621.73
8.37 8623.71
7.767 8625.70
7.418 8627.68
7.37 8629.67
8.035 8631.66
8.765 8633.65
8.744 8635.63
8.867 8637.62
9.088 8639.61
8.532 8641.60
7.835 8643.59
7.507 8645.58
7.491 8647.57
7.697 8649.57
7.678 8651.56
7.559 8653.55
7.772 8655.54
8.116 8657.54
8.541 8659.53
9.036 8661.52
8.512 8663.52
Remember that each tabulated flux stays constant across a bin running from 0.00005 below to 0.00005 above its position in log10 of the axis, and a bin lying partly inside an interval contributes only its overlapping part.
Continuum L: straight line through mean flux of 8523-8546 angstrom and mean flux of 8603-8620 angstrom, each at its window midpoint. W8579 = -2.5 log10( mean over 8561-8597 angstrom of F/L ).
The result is 0.102 mag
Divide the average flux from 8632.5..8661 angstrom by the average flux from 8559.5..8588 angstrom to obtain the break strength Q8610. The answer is 1.2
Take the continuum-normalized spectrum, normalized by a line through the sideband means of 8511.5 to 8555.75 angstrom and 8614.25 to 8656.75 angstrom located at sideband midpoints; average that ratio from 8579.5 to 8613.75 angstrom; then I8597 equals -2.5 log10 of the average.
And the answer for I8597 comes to 0.03 mag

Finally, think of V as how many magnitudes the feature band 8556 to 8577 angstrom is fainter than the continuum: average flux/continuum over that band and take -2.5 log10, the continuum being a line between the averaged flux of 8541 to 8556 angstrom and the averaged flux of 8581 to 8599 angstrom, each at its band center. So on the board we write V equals 0.19 mag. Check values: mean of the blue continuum 8.08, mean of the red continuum 7.69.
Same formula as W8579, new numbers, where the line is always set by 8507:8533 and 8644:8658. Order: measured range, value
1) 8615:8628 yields -0.103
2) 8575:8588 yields 0.027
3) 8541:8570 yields -0.039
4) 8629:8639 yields -0.110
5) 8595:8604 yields -0.077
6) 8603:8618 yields -0.030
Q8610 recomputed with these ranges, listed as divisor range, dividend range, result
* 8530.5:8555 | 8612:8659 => 1.03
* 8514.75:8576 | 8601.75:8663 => 1.11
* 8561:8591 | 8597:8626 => 1.16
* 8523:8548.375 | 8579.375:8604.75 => 1.03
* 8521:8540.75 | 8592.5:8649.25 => 1.08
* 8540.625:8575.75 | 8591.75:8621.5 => 1.08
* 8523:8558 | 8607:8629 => 1.04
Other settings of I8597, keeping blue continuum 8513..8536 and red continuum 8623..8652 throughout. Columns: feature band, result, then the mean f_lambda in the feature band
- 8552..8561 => -0.03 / 7.8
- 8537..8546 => 0.03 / 7.28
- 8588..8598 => 0.03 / 7.6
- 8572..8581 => 0.21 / 6.35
